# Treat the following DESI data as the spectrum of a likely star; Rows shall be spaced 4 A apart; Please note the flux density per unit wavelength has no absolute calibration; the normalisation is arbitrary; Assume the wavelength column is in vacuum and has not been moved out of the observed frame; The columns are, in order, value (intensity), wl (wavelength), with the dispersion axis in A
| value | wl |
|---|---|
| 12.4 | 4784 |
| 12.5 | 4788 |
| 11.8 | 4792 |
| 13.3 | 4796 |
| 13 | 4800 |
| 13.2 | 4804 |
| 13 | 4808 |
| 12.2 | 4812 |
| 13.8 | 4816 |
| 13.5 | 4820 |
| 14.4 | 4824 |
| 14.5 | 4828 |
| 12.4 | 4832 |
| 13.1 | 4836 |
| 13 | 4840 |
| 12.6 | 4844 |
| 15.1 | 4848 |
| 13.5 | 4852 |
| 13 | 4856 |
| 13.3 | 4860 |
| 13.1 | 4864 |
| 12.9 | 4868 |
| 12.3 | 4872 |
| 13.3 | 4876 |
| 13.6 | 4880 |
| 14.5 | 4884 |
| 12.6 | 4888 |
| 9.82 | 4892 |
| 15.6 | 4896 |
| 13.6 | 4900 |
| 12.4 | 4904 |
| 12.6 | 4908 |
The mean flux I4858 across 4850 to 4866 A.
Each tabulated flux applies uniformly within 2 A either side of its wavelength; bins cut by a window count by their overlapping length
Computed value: 13.2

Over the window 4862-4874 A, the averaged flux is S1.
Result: 12.8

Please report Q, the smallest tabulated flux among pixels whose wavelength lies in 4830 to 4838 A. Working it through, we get 12.4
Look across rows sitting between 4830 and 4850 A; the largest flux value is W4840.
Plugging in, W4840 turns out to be 15.1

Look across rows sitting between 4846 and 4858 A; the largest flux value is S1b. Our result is 15.1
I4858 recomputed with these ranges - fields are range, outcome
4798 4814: 12.8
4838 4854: 13.6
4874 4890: 13.5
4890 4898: 12.7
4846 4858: 13.9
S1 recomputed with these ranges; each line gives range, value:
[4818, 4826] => 13.9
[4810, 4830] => 13.7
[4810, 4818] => 13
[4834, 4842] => 13.1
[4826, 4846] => 13.1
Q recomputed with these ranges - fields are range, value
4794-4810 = 13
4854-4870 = 12.9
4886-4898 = 9.82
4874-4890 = 12.6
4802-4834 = 12.2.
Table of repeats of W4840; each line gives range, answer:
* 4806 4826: 14.4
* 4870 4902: 15.6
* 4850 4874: 13.5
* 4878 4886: 14.5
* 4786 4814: 13.3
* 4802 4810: 13.2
